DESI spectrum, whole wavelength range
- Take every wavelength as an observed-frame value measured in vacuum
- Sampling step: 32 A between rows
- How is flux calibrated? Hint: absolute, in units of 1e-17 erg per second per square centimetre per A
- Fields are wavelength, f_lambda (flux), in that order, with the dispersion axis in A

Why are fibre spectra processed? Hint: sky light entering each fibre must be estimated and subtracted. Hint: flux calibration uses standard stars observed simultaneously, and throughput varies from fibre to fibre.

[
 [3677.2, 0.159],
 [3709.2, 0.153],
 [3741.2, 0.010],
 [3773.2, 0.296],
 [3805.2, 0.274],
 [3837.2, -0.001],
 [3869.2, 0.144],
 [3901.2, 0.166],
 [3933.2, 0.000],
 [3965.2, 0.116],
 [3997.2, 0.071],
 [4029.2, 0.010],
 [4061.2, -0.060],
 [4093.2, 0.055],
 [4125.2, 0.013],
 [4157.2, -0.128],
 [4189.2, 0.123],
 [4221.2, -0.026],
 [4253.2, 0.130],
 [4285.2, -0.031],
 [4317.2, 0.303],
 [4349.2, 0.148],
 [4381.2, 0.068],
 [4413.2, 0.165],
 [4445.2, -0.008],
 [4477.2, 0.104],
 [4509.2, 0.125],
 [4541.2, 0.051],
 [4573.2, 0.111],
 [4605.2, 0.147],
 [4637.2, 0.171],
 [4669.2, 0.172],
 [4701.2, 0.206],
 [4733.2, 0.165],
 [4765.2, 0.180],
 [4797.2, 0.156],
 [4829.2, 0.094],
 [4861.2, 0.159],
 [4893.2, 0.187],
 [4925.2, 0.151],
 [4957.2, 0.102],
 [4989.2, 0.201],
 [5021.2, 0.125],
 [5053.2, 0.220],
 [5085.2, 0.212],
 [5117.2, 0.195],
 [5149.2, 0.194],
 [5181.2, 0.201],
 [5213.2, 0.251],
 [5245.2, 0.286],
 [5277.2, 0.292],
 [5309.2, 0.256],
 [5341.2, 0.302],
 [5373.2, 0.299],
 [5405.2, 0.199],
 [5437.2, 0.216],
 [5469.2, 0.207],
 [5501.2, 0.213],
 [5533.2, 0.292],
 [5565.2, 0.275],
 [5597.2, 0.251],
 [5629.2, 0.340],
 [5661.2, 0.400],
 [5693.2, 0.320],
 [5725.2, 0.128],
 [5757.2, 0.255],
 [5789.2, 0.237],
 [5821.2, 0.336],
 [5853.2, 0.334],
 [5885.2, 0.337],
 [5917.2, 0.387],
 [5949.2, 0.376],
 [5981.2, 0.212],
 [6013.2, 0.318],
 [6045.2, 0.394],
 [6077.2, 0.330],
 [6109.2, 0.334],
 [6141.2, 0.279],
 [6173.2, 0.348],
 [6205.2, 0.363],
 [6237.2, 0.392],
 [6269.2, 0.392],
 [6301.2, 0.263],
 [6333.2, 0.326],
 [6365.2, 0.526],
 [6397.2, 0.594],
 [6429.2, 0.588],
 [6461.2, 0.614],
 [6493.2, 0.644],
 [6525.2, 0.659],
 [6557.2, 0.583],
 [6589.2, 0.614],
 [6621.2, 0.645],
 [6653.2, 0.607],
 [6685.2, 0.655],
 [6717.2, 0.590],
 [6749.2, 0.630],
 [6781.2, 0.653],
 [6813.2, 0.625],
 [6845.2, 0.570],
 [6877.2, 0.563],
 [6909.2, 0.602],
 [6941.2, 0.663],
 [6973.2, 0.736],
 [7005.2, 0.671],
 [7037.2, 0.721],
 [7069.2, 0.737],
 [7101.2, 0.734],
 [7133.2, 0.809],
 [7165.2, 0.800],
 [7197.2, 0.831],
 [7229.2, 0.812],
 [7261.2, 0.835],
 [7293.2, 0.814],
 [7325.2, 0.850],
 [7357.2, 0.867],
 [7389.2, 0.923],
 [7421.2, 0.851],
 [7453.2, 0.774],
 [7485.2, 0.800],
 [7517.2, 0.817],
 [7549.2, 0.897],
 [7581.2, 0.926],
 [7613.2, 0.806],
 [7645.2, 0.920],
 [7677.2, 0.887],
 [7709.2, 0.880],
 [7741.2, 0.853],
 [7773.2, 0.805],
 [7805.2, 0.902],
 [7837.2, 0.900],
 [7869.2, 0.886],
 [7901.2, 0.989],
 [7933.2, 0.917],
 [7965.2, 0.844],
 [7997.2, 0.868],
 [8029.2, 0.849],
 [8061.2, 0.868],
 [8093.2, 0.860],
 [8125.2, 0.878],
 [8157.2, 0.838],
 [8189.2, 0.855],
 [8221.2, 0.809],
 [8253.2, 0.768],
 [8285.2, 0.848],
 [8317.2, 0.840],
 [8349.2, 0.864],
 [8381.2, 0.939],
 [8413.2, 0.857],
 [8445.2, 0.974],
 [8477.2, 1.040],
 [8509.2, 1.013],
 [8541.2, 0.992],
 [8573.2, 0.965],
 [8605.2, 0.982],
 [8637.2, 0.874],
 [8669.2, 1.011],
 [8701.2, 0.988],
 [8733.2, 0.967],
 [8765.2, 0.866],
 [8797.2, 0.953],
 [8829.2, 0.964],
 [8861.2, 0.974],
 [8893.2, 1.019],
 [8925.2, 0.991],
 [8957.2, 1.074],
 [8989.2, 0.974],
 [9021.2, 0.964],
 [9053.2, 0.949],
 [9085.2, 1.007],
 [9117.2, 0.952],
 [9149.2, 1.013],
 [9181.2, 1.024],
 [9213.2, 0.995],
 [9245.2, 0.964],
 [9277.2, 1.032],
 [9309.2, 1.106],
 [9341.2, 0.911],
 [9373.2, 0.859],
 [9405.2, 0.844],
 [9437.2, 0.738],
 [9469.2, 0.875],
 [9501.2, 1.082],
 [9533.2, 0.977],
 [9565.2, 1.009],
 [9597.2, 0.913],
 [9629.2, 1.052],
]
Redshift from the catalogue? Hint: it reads 0.598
